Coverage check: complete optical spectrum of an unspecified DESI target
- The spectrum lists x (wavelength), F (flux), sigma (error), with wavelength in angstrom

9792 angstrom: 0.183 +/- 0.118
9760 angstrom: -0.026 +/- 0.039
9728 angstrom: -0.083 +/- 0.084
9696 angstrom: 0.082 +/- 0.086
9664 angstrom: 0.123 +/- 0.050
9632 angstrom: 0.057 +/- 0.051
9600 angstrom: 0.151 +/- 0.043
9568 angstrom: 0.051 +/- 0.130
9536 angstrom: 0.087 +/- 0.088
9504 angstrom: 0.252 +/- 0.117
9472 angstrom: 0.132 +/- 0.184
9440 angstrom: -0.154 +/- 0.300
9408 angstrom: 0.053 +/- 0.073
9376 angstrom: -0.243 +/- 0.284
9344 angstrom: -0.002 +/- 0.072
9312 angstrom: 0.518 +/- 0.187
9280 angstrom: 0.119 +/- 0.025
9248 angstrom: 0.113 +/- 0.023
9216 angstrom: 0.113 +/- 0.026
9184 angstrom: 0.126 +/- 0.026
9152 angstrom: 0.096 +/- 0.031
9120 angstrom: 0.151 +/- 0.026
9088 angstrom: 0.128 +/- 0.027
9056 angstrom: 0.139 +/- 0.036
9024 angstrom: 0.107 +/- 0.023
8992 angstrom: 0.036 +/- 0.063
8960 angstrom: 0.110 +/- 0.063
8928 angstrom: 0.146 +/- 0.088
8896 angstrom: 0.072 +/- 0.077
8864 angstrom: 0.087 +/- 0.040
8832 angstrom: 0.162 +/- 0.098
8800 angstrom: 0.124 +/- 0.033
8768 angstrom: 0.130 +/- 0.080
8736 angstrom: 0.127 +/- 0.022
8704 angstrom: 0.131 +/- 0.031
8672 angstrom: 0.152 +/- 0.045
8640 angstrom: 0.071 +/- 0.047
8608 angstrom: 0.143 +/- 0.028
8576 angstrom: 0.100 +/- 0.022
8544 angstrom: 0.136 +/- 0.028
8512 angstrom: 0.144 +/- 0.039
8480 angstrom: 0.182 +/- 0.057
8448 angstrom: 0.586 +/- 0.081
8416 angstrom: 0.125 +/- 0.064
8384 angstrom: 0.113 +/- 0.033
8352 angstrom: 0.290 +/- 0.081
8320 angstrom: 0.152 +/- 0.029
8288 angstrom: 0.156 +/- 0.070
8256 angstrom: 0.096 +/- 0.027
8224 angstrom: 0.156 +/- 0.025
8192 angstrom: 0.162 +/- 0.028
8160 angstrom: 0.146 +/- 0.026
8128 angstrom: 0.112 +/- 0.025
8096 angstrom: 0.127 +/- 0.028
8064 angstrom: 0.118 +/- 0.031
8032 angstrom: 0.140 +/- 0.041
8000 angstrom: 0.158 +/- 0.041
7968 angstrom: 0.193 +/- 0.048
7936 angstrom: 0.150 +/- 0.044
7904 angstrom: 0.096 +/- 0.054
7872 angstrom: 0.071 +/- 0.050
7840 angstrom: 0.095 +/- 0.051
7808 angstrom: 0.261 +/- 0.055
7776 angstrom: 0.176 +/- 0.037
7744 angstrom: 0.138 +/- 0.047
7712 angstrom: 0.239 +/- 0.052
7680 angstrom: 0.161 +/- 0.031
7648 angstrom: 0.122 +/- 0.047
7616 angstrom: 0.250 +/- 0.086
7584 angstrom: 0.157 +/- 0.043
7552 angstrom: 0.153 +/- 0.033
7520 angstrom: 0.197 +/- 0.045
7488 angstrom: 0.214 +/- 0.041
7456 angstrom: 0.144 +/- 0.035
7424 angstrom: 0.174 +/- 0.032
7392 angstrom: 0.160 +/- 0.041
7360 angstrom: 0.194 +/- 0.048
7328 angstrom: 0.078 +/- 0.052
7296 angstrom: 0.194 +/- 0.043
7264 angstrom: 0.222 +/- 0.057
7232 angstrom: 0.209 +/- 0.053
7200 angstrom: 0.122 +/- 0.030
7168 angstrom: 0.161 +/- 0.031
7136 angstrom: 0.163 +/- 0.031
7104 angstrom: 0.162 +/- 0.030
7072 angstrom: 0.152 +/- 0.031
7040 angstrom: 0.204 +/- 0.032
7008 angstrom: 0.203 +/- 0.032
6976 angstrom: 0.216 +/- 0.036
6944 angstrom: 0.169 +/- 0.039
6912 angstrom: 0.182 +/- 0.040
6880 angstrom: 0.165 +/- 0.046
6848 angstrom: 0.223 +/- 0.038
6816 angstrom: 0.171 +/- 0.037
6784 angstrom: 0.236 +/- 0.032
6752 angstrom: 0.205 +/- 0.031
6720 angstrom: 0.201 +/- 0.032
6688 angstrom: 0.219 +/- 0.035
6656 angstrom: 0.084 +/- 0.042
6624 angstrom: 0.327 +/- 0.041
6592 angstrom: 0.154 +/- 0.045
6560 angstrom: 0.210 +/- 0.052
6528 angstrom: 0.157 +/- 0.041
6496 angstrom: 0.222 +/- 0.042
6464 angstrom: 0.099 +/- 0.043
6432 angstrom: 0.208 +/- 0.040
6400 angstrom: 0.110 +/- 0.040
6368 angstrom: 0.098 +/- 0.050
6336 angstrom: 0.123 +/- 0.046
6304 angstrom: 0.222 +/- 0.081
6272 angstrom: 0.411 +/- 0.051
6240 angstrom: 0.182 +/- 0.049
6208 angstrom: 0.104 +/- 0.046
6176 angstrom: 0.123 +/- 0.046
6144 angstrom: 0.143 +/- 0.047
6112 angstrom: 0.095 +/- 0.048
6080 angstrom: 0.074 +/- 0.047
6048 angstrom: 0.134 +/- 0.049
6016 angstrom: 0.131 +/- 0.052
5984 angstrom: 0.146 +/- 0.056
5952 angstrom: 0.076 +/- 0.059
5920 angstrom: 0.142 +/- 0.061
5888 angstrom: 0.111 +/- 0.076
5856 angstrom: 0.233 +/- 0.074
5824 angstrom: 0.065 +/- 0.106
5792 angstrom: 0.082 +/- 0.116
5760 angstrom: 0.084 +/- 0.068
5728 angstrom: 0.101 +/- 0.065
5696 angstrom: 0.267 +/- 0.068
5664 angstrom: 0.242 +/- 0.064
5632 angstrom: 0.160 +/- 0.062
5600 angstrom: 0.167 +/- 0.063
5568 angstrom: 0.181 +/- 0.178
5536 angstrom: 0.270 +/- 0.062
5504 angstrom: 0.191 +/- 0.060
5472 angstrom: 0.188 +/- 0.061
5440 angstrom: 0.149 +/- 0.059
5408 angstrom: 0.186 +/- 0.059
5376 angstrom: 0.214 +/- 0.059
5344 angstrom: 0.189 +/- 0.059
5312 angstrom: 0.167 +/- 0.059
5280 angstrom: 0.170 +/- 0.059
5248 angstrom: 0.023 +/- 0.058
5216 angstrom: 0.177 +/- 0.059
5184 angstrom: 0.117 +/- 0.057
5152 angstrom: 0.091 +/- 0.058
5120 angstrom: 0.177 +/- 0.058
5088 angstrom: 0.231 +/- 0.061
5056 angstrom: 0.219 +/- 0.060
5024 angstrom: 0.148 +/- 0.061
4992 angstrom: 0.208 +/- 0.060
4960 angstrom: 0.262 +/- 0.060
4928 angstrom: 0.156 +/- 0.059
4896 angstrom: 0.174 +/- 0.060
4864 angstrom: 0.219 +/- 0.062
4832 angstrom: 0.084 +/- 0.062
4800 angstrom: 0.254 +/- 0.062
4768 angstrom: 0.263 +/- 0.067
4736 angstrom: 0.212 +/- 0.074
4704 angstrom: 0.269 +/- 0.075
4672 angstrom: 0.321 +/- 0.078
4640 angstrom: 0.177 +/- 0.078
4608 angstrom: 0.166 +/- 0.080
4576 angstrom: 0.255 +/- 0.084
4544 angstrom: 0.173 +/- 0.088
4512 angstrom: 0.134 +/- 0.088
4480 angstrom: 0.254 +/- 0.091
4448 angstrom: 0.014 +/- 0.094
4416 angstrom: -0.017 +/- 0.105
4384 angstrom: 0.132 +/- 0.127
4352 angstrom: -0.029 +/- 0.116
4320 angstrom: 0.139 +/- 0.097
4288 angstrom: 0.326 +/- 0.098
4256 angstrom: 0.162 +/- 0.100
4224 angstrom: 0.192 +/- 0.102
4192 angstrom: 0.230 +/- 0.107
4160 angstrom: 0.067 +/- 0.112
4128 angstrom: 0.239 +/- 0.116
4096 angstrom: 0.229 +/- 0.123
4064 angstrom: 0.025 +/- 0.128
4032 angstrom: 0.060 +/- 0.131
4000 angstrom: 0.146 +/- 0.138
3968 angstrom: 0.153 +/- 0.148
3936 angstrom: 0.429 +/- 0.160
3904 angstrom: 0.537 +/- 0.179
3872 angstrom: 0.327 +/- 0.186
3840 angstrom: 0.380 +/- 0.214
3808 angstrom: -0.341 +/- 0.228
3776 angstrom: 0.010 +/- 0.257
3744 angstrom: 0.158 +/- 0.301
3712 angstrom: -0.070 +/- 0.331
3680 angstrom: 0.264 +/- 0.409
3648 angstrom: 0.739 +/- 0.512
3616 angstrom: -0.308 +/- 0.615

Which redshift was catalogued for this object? 0.69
